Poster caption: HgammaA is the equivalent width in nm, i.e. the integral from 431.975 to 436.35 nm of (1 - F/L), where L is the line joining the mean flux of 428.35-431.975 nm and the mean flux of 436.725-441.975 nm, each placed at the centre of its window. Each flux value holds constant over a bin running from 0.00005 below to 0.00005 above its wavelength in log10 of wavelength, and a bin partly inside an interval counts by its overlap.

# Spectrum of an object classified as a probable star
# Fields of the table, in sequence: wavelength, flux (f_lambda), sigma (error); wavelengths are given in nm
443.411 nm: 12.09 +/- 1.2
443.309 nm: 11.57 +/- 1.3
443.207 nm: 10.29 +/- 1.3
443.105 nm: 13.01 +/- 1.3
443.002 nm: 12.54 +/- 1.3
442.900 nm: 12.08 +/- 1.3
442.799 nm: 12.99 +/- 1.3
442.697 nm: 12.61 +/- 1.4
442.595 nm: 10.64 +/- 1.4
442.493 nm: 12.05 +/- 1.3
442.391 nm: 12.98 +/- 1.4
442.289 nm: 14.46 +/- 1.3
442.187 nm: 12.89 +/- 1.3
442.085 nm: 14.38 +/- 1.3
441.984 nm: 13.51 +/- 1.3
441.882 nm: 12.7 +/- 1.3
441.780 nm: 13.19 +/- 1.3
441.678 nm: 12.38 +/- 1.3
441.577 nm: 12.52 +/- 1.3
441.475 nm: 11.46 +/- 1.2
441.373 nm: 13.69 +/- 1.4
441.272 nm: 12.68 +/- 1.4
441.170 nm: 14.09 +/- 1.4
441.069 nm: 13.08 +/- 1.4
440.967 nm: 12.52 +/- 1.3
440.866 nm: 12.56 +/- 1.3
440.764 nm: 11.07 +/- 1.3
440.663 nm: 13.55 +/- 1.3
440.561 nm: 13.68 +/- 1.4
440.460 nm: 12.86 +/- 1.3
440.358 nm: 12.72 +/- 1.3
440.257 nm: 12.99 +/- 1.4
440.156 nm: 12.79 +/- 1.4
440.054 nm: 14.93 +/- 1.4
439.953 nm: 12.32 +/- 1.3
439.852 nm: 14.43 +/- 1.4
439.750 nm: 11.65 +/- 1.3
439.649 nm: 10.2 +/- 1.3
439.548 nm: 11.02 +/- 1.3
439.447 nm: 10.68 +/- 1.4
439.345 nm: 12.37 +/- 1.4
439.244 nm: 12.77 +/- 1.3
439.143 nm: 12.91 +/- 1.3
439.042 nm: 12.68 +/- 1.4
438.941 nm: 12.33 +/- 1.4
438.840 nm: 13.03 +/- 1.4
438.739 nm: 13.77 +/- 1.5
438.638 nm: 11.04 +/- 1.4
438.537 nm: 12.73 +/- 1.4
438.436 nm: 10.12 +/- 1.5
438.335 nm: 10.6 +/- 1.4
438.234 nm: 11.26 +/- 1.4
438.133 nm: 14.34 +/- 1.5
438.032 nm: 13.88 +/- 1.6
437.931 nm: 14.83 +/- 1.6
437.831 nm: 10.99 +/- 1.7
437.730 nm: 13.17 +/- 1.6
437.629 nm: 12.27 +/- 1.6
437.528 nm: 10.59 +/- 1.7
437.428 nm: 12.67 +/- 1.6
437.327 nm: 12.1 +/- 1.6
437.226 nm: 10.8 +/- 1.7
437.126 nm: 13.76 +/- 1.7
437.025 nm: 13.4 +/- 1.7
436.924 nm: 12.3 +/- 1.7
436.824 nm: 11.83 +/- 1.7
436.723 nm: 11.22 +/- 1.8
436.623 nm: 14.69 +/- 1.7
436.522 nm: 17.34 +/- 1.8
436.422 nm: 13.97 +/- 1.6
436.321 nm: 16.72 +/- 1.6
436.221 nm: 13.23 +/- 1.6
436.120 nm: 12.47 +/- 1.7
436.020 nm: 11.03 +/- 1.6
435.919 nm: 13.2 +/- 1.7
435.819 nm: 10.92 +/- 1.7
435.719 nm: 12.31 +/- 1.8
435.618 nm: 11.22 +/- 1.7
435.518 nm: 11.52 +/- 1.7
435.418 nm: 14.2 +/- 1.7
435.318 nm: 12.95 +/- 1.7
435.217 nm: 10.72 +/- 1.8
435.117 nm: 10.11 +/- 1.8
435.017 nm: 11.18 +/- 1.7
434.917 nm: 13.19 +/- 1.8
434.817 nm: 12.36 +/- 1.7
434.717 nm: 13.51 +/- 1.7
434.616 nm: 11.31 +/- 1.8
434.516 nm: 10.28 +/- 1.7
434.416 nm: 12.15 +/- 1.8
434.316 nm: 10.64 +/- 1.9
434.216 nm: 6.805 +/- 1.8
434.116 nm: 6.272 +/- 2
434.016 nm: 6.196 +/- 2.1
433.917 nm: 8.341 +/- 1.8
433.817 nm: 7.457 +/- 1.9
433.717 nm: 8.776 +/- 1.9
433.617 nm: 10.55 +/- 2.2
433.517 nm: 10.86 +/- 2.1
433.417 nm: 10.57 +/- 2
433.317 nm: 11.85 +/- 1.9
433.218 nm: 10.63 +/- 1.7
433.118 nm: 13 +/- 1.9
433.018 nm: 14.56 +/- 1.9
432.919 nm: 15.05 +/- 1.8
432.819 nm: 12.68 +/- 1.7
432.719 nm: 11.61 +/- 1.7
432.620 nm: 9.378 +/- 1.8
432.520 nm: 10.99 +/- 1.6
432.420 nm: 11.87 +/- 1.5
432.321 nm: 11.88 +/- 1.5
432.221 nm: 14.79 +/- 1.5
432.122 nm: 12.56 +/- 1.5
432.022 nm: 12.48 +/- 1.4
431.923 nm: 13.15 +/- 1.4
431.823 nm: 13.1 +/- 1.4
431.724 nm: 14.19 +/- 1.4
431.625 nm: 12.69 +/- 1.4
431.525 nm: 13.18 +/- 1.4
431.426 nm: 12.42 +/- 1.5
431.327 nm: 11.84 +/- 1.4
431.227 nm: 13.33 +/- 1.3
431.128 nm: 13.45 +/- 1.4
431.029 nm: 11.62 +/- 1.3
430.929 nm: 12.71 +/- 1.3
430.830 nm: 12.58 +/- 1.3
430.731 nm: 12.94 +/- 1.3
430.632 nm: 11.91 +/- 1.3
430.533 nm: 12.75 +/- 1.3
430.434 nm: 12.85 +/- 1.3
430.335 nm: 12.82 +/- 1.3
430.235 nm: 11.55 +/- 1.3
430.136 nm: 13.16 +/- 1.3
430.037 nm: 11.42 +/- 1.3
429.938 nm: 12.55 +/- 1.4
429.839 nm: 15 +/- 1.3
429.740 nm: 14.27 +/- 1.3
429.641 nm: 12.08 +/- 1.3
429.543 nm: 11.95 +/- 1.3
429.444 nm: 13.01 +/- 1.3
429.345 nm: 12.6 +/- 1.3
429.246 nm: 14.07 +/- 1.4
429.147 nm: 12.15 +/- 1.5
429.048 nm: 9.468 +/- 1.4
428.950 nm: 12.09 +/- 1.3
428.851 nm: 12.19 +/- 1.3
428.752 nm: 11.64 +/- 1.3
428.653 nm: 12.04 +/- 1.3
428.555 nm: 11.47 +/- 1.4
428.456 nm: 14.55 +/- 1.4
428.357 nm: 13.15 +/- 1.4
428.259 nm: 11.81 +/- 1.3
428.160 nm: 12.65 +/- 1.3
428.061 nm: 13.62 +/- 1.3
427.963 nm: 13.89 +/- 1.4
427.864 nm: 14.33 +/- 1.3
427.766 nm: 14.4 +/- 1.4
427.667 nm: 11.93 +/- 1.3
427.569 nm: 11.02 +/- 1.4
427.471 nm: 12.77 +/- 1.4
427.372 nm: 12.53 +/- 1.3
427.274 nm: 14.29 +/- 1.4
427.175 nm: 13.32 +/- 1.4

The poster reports 0.399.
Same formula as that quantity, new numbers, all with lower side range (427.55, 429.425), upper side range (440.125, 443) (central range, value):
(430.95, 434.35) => 0.331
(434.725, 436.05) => 0.078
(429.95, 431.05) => 0.020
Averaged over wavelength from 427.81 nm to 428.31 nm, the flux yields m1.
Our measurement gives 13.3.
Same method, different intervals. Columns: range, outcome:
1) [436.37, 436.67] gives 15.3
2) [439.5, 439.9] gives 11.8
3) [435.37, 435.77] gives 12.3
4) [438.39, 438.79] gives 11.9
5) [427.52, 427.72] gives 11.5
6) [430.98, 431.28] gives 12.8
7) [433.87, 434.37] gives 7.7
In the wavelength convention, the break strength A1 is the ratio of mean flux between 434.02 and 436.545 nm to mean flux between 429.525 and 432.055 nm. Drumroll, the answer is 0.92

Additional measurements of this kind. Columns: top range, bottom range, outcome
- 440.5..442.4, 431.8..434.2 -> 1.17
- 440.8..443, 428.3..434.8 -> 1.08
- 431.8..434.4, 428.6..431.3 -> 0.88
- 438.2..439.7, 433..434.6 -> 1.20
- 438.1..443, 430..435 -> 1.07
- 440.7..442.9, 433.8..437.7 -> 1.09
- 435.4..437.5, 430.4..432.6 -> 1.02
